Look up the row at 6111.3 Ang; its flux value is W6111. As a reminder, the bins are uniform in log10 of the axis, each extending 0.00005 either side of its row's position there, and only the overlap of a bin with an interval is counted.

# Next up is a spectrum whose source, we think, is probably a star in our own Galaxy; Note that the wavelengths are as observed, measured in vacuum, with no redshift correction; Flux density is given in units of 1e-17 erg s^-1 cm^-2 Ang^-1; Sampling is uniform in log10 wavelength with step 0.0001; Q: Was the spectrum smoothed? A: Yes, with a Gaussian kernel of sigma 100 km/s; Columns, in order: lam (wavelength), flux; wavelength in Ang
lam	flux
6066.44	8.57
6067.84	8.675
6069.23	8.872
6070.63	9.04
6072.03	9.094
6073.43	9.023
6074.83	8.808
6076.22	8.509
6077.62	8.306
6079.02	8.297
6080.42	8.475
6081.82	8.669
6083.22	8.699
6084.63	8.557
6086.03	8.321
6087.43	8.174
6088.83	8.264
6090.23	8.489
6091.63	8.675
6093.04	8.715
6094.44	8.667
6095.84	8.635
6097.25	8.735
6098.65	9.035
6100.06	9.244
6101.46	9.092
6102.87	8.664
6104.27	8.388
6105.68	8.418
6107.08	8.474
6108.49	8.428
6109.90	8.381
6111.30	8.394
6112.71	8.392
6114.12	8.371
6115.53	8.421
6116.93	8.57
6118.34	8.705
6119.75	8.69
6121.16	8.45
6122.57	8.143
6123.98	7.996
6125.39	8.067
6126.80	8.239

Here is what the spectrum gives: 8.394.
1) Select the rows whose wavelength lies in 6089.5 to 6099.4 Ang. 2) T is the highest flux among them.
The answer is 9.035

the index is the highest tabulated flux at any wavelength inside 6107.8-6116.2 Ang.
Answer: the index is 8.428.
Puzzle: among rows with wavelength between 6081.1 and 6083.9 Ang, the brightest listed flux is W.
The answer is 8.699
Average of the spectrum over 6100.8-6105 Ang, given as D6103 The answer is 8.7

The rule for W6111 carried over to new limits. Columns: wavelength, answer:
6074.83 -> 8.808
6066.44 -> 8.57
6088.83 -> 8.264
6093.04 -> 8.715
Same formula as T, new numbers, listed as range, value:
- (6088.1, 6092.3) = 8.675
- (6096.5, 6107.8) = 9.244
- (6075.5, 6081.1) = 8.509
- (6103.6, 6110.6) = 8.474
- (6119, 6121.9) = 8.69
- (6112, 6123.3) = 8.705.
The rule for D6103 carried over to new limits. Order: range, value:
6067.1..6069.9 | 8.78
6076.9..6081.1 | 8.36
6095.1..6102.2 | 8.94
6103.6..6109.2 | 8.42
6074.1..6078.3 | 8.56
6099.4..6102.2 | 9.16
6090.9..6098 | 8.69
